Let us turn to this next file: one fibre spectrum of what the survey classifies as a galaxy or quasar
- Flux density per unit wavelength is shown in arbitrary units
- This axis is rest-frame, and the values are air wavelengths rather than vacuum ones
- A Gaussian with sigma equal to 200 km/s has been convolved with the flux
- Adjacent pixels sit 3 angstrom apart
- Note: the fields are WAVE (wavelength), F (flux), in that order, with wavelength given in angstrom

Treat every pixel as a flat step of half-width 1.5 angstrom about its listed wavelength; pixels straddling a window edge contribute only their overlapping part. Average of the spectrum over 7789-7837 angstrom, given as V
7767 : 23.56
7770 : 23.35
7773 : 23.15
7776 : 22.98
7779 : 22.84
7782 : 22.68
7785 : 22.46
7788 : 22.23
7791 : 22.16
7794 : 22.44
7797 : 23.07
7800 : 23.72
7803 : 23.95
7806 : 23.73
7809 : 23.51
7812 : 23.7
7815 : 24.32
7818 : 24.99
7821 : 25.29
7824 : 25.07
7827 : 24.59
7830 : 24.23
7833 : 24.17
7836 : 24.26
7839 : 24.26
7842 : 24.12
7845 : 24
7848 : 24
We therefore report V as 23.9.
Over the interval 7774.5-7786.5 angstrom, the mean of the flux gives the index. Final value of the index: 22.7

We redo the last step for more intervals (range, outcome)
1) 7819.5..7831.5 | 24.8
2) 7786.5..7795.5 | 22.3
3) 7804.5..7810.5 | 23.6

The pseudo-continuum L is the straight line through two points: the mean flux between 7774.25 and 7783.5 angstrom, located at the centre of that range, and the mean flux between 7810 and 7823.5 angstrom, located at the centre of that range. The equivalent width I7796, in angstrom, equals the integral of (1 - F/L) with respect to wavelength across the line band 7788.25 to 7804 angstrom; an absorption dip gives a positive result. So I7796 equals 0.4 angstrom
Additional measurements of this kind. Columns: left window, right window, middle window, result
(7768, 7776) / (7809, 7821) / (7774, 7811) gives 1.2 angstrom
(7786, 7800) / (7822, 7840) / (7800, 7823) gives -0.7 angstrom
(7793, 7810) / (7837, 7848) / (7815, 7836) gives -0.7 angstrom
